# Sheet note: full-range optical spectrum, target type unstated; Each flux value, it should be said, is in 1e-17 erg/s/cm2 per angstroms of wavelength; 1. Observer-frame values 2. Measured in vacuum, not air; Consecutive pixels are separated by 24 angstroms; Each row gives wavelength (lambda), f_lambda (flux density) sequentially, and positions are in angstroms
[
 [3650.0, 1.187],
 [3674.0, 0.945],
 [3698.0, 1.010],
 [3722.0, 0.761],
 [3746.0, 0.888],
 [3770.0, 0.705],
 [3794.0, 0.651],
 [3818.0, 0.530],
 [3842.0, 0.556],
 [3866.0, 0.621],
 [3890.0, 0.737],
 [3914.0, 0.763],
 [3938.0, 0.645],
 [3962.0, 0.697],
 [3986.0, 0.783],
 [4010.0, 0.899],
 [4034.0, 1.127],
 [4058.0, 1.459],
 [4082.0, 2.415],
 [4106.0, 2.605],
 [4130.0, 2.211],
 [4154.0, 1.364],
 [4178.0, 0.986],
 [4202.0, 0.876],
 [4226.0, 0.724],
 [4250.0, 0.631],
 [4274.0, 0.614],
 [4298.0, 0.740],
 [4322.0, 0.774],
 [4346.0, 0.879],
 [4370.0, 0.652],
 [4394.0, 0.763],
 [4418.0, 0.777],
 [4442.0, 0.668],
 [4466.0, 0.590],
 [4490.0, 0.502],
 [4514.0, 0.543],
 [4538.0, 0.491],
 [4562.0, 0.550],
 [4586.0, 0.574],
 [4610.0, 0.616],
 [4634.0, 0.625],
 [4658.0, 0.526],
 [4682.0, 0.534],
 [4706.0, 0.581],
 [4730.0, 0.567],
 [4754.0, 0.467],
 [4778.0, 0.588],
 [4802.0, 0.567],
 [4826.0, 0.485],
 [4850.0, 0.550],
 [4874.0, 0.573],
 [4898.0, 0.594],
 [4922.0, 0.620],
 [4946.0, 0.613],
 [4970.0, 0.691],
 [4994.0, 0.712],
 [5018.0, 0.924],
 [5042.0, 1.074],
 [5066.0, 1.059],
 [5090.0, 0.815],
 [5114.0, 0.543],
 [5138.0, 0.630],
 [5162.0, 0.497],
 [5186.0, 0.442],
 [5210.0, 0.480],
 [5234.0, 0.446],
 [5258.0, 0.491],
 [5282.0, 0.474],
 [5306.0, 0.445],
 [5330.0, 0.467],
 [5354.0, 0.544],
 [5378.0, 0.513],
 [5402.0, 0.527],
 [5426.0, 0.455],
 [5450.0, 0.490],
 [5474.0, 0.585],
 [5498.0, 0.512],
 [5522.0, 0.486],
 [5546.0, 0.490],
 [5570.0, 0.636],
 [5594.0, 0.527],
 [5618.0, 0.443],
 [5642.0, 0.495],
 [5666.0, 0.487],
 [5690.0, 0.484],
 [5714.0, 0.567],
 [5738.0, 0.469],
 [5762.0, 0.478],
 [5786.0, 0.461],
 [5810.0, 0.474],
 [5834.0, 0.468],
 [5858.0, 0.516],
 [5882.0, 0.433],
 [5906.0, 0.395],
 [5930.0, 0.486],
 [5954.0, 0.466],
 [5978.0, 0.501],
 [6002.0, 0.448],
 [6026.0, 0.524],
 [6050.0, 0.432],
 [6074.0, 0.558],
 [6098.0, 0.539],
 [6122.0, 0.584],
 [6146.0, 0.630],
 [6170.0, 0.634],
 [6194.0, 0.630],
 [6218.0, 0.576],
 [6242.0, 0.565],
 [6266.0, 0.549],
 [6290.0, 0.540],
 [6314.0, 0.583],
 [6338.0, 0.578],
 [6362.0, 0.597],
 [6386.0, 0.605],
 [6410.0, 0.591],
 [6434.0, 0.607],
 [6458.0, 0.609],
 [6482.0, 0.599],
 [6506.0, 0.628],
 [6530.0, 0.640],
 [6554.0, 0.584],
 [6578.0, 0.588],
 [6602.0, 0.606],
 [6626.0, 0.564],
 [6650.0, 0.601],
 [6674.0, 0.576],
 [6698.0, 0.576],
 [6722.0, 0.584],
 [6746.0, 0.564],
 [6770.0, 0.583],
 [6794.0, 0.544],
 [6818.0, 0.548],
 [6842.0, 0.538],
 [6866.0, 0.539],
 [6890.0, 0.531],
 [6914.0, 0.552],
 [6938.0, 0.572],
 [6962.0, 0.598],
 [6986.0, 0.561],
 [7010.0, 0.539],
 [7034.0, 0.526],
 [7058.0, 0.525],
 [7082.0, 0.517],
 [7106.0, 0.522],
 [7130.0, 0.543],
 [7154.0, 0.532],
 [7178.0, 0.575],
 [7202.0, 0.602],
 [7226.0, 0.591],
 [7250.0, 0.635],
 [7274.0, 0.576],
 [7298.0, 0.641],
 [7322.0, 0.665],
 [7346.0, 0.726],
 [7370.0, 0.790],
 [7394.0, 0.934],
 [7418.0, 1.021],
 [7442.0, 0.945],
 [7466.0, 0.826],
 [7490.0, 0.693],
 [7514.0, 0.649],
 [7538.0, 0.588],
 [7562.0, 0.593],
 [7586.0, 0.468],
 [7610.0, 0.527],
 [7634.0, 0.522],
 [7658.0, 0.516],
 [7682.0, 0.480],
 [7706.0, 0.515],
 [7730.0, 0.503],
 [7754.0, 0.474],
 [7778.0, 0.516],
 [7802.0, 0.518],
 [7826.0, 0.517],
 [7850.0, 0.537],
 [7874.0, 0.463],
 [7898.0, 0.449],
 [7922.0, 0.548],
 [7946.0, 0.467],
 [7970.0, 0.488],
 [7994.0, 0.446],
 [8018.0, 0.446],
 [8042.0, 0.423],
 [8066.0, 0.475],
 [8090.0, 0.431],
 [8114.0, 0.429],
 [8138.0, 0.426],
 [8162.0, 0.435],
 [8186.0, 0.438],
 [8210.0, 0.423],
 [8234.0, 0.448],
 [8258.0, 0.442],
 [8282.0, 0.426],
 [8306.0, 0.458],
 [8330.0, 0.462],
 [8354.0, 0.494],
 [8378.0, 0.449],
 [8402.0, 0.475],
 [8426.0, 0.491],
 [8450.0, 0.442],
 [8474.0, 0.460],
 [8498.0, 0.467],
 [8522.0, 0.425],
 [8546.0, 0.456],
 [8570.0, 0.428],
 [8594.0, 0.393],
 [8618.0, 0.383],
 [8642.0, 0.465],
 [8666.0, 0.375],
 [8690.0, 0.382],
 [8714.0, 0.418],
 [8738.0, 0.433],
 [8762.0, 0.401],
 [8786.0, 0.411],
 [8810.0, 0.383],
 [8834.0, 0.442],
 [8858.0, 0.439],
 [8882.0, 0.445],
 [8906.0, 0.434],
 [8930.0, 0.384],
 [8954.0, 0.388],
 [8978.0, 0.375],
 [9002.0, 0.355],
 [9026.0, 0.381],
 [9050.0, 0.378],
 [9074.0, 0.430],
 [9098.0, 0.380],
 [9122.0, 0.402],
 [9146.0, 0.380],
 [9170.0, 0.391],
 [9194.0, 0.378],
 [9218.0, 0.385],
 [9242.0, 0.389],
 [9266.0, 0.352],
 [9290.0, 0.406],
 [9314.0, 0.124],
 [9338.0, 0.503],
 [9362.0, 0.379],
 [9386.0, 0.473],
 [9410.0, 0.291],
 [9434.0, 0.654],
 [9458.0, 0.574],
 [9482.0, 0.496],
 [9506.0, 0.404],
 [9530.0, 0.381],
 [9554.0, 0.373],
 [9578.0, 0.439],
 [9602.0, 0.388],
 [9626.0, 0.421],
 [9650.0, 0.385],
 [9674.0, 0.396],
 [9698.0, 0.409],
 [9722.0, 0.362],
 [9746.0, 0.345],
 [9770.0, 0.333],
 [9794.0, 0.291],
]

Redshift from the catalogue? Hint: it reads 1.651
